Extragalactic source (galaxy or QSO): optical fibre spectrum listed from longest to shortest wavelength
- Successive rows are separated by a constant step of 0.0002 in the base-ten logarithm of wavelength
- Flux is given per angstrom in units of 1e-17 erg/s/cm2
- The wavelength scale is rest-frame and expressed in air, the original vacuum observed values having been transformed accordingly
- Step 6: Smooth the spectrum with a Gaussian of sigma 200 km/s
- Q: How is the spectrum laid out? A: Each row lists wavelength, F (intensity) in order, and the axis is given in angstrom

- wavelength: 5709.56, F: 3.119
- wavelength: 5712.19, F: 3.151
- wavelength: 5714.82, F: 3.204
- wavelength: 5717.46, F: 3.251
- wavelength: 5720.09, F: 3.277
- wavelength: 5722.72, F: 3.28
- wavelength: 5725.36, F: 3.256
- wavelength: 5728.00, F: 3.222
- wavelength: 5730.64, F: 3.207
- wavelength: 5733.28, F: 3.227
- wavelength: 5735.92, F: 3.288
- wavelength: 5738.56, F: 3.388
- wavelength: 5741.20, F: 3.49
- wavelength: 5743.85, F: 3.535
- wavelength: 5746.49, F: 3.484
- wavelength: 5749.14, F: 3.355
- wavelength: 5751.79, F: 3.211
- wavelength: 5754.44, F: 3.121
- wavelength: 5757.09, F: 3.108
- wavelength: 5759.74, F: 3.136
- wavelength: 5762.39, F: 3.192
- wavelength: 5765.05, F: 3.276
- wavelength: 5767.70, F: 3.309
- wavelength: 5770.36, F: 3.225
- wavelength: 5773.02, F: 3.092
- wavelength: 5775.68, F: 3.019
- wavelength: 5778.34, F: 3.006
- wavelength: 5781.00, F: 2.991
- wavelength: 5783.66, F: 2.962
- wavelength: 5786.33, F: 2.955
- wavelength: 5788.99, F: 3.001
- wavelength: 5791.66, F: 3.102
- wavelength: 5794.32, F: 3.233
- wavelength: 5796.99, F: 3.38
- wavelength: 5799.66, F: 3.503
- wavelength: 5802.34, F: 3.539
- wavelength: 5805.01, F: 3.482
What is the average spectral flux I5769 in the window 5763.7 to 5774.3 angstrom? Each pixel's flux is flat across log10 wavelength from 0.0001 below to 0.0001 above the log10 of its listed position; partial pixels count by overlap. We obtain 3.22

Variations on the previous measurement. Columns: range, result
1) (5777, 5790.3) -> 2.98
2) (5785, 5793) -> 3.02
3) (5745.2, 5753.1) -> 3.35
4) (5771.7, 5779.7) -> 3.04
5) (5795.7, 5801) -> 3.44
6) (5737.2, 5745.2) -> 3.47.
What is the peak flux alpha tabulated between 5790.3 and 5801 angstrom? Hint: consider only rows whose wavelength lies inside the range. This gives 3.503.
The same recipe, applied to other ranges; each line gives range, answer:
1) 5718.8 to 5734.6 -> 3.28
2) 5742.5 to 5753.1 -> 3.535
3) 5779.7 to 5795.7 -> 3.233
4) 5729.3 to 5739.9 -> 3.388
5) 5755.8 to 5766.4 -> 3.276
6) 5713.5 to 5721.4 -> 3.277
